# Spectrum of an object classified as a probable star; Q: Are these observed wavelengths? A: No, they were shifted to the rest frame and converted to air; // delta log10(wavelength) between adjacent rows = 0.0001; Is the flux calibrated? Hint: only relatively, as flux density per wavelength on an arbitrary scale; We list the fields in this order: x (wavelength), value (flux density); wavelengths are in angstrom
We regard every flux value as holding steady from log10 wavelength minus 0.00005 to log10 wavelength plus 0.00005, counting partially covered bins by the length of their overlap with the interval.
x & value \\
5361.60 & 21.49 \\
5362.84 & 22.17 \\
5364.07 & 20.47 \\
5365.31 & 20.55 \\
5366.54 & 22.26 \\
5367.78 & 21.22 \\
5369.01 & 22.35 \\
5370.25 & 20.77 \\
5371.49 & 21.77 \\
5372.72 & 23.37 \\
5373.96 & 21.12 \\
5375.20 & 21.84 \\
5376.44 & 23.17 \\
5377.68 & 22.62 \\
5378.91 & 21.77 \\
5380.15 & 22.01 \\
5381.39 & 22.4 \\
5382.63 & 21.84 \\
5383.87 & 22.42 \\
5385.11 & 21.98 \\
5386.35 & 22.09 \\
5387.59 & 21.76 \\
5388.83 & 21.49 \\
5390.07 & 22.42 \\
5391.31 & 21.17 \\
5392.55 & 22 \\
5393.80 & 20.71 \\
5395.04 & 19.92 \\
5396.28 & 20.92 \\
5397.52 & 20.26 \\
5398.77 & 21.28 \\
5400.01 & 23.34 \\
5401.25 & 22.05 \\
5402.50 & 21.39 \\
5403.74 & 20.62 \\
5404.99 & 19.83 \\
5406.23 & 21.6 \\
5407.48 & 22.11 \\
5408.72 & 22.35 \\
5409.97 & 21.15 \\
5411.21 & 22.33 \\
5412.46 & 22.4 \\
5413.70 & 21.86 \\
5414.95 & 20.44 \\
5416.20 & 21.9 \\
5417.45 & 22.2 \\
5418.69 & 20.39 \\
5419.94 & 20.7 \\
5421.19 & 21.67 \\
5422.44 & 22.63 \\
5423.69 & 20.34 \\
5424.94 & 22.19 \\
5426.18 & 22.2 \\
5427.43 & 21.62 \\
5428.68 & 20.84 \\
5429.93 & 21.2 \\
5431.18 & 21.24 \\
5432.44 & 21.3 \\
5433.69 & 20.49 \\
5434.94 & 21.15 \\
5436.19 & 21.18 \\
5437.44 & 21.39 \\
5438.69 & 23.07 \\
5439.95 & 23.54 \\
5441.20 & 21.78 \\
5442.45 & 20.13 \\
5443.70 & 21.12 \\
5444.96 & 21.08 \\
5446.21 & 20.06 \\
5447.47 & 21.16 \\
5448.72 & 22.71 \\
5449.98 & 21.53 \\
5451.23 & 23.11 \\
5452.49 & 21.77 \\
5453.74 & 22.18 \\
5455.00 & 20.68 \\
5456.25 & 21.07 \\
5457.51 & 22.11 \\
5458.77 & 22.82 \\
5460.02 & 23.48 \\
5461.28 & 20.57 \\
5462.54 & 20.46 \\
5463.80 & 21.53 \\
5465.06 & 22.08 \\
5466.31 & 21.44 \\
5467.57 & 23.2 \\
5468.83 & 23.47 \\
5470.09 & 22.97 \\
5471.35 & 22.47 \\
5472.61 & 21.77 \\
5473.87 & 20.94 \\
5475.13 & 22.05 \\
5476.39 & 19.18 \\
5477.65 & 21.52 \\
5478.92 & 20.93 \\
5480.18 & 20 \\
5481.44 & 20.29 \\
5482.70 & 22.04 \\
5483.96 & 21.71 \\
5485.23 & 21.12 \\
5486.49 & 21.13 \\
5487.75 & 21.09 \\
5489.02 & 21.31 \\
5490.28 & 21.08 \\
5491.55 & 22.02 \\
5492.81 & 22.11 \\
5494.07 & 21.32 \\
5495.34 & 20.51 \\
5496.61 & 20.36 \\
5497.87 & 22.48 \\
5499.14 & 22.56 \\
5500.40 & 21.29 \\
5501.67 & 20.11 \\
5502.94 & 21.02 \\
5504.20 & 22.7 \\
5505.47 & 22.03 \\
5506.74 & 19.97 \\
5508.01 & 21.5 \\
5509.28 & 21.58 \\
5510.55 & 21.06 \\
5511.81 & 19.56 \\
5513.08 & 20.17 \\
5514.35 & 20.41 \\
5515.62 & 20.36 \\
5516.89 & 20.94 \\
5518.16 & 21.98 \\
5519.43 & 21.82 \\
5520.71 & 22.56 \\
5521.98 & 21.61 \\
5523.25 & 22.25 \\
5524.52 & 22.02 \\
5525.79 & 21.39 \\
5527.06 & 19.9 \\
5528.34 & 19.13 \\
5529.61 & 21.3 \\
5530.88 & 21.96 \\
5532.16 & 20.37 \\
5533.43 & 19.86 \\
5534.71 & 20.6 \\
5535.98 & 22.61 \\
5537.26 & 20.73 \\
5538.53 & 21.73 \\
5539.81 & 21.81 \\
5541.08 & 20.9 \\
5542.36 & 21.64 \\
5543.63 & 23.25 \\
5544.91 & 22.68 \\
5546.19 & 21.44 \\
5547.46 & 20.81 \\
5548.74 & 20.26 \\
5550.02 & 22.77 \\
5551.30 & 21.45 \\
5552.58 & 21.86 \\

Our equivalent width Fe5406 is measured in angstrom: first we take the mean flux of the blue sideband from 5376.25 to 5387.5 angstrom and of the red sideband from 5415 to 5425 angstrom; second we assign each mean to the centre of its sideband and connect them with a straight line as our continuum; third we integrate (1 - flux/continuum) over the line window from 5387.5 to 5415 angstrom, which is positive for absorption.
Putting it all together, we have 0.4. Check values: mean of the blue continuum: 22.2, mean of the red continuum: 21.4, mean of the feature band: 21.5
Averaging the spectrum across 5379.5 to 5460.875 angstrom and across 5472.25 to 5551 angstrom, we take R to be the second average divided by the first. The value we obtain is 1.0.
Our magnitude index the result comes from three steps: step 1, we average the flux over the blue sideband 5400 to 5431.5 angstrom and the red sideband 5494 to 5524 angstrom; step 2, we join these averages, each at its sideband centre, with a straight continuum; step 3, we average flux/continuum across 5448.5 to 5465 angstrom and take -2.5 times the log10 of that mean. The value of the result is -0.02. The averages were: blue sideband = 21.5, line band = 21.8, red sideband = 21.3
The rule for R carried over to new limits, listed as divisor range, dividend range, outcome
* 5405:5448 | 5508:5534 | 0.98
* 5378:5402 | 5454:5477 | 1.01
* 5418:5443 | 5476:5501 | 0.99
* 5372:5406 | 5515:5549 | 0.98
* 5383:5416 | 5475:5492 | 0.98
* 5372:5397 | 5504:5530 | 0.97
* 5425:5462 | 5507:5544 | 0.98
